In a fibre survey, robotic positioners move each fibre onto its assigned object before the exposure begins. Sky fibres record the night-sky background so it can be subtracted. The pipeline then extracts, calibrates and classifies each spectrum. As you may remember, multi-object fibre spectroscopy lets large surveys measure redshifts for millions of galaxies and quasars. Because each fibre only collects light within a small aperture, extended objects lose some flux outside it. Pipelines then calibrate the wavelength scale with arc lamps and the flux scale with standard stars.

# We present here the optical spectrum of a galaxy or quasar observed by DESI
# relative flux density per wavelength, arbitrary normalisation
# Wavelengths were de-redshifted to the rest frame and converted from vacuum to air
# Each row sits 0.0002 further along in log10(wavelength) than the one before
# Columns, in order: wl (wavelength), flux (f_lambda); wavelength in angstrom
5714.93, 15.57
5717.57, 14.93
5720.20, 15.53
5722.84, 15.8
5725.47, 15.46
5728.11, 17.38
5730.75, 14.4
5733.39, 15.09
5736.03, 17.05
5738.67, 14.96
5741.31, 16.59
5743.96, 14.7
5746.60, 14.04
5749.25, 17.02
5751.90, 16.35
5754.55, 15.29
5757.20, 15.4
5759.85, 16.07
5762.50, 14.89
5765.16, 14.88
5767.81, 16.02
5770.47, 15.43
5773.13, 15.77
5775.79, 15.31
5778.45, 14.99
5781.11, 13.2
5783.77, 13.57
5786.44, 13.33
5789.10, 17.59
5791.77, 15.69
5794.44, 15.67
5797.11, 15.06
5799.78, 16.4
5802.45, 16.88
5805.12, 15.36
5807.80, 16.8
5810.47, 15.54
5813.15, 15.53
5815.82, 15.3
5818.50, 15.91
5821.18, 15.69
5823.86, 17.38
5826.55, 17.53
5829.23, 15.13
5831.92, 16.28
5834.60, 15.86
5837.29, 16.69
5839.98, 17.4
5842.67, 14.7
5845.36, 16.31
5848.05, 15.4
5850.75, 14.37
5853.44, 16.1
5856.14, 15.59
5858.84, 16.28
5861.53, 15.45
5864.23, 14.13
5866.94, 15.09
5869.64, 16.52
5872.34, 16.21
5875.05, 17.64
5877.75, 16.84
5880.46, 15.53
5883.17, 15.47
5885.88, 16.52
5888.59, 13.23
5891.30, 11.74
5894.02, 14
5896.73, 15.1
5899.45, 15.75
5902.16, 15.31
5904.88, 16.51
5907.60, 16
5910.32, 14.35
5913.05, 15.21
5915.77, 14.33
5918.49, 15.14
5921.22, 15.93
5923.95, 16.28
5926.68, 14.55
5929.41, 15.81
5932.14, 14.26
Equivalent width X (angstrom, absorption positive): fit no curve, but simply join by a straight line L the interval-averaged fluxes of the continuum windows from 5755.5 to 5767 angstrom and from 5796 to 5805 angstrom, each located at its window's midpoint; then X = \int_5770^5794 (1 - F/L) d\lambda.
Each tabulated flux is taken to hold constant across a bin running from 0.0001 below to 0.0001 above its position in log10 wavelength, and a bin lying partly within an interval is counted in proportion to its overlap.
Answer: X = 1.1 angstrom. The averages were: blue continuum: 15.3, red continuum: 16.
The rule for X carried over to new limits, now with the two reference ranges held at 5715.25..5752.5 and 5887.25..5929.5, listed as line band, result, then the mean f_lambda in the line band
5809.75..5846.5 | -2.0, 16.1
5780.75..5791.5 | 0.5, 14.7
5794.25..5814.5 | -0.7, 15.9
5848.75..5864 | -0.3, 15.4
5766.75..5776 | -0.1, 15.7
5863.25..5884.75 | -1.3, 16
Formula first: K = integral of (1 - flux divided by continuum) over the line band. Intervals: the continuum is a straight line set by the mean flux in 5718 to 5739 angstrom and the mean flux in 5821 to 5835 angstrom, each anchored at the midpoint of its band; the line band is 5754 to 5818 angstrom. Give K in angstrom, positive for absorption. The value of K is 2.71 angstrom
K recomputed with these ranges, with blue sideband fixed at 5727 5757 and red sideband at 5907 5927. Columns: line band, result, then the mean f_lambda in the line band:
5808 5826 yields -0.6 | 16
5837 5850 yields -0.5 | 16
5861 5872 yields 0.0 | 15.4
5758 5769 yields 0.1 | 15.5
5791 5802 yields -0.2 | 15.8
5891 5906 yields 0.3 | 14.9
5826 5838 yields -0.6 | 16.2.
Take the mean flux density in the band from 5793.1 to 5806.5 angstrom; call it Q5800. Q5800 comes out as 15.9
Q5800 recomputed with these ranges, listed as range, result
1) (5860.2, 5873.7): 15.5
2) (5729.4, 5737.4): 15.5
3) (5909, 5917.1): 14.6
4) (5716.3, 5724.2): 15.4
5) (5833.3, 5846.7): 16.2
